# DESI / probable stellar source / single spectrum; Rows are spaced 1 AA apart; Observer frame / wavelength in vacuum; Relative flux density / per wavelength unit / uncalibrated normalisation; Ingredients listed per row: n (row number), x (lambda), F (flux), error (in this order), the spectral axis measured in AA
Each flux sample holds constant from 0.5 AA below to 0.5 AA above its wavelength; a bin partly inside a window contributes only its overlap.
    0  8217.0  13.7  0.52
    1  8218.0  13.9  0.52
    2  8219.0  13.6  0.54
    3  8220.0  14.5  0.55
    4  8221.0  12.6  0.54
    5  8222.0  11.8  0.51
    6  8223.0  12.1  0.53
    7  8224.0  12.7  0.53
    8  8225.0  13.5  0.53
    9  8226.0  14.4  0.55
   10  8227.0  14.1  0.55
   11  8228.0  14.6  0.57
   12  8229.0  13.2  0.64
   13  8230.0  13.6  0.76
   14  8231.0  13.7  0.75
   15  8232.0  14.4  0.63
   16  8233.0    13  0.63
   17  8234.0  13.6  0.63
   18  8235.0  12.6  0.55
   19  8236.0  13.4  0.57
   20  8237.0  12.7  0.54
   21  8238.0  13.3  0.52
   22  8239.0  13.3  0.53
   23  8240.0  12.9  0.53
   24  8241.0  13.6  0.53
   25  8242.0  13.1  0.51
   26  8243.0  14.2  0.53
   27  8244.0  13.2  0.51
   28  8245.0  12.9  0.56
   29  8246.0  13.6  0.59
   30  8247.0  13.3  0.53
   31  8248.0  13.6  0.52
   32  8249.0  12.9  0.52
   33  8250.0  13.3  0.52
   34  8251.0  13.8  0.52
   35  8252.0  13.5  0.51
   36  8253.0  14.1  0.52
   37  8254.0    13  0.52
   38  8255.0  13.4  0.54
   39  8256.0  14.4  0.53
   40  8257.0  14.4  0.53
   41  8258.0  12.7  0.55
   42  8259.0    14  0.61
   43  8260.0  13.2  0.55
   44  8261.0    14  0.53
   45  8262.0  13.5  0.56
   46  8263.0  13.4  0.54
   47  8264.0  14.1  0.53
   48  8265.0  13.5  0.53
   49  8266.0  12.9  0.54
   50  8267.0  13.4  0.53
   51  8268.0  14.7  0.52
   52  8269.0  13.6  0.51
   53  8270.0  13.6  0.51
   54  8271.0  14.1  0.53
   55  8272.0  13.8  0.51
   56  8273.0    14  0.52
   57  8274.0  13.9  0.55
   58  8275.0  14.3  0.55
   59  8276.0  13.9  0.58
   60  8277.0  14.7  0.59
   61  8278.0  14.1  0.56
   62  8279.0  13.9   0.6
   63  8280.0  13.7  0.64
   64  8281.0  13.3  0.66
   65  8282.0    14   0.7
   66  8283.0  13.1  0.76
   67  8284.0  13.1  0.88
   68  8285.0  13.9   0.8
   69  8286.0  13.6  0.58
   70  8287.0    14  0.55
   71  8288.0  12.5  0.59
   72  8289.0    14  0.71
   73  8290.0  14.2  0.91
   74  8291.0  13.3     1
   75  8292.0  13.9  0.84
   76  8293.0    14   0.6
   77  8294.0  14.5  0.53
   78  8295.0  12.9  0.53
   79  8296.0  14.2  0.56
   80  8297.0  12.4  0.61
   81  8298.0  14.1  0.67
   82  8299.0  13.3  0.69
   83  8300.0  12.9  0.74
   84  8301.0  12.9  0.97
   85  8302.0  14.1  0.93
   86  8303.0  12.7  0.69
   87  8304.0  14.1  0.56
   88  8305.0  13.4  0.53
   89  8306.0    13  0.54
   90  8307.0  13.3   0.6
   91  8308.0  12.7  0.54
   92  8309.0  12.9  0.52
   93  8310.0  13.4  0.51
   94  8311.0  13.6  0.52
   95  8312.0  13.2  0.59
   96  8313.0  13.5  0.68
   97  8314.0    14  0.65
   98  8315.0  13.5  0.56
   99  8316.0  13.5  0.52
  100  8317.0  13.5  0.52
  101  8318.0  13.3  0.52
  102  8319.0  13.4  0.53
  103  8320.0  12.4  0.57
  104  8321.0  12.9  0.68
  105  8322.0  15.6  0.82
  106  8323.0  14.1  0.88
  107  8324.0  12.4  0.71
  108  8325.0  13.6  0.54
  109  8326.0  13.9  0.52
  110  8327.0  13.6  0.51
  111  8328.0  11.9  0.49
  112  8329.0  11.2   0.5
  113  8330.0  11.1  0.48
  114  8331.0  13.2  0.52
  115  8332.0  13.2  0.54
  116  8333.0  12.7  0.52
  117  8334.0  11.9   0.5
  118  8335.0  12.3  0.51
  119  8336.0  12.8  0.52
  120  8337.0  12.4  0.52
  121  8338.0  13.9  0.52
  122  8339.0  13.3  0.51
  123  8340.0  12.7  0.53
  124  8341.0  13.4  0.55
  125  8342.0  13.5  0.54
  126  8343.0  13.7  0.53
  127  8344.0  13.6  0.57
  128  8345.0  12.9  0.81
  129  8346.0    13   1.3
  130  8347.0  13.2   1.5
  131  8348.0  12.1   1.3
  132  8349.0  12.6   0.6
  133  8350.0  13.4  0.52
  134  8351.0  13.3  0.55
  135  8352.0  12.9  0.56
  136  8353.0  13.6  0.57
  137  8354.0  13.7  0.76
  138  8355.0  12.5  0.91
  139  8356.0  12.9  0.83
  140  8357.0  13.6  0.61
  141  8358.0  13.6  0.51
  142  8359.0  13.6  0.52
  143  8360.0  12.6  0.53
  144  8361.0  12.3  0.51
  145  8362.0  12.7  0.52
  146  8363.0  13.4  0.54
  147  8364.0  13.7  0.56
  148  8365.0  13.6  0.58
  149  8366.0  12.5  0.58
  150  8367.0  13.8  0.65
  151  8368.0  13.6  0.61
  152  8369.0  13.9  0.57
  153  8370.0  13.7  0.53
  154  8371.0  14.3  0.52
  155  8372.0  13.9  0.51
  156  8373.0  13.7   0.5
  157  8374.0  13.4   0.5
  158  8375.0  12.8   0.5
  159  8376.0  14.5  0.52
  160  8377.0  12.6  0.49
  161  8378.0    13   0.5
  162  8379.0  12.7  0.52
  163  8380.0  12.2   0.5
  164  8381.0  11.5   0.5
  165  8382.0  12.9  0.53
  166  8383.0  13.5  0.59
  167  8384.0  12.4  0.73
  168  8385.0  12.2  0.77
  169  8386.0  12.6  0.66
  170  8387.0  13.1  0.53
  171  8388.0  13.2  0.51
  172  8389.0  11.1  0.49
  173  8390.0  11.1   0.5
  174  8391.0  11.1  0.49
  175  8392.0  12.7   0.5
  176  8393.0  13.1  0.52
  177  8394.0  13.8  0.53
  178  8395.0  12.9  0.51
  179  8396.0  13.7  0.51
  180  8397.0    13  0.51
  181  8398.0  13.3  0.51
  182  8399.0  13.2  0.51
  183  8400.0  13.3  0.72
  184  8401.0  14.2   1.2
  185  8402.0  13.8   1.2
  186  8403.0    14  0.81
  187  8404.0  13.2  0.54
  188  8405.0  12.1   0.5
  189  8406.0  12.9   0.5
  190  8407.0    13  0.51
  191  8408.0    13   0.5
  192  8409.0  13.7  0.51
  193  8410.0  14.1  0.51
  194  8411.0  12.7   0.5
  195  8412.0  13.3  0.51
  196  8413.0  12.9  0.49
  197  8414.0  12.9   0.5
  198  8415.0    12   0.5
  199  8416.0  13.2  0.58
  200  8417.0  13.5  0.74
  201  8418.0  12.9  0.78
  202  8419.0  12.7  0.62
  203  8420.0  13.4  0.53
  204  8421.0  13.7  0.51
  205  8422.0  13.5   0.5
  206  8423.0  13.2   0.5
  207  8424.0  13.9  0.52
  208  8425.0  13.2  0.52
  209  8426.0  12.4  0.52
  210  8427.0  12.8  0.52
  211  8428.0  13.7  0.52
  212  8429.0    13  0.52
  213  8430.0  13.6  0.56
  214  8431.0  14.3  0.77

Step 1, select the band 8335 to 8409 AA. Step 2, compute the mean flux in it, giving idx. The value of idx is 13.1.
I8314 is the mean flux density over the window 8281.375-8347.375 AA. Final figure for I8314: 13.3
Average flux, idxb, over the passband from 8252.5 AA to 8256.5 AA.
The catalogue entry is 13.7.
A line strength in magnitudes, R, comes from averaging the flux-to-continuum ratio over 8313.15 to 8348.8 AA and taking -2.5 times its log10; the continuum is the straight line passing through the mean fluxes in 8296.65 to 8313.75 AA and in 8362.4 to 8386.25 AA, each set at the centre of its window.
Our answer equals 0.014 mag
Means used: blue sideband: 13.3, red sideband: 13.2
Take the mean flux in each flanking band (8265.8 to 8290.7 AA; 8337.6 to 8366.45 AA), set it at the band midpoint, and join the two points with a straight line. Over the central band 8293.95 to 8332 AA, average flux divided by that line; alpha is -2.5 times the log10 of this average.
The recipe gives 0.02 mag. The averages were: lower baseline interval 13.8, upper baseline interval 13.2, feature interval 13.3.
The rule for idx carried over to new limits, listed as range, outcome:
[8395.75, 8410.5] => 13.4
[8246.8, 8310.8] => 13.6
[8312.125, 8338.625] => 13.1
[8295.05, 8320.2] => 13.3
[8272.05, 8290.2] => 13.8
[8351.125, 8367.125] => 13.2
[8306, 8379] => 13.2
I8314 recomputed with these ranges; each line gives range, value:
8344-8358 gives 13.1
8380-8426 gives 13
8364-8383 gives 13.3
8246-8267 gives 13.5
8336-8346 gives 13.2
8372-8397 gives 12.8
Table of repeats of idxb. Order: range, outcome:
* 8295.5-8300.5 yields 13.4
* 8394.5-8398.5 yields 13.2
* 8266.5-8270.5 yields 13.8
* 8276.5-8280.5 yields 14.1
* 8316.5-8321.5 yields 13.1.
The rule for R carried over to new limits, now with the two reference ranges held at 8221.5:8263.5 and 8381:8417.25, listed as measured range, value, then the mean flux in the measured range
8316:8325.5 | -0.02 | 13.5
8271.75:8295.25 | -0.04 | 13.8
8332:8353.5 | 0.01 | 13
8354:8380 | -0.02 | 13.3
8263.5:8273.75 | -0.03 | 13.8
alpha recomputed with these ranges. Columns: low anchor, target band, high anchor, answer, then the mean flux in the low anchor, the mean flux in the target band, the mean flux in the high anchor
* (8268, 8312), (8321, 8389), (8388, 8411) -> 0.015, 13.6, 13.1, 13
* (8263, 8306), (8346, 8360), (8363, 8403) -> 0.011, 13.7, 13.1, 13.1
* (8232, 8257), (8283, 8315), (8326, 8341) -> -0.043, 13.4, 13.5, 12.7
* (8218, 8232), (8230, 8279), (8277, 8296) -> -0.001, 13.5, 13.6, 13.7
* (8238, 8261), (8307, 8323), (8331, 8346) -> -0.024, 13.5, 13.4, 13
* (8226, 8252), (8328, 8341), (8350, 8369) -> 0.060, 13.5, 12.6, 13.2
